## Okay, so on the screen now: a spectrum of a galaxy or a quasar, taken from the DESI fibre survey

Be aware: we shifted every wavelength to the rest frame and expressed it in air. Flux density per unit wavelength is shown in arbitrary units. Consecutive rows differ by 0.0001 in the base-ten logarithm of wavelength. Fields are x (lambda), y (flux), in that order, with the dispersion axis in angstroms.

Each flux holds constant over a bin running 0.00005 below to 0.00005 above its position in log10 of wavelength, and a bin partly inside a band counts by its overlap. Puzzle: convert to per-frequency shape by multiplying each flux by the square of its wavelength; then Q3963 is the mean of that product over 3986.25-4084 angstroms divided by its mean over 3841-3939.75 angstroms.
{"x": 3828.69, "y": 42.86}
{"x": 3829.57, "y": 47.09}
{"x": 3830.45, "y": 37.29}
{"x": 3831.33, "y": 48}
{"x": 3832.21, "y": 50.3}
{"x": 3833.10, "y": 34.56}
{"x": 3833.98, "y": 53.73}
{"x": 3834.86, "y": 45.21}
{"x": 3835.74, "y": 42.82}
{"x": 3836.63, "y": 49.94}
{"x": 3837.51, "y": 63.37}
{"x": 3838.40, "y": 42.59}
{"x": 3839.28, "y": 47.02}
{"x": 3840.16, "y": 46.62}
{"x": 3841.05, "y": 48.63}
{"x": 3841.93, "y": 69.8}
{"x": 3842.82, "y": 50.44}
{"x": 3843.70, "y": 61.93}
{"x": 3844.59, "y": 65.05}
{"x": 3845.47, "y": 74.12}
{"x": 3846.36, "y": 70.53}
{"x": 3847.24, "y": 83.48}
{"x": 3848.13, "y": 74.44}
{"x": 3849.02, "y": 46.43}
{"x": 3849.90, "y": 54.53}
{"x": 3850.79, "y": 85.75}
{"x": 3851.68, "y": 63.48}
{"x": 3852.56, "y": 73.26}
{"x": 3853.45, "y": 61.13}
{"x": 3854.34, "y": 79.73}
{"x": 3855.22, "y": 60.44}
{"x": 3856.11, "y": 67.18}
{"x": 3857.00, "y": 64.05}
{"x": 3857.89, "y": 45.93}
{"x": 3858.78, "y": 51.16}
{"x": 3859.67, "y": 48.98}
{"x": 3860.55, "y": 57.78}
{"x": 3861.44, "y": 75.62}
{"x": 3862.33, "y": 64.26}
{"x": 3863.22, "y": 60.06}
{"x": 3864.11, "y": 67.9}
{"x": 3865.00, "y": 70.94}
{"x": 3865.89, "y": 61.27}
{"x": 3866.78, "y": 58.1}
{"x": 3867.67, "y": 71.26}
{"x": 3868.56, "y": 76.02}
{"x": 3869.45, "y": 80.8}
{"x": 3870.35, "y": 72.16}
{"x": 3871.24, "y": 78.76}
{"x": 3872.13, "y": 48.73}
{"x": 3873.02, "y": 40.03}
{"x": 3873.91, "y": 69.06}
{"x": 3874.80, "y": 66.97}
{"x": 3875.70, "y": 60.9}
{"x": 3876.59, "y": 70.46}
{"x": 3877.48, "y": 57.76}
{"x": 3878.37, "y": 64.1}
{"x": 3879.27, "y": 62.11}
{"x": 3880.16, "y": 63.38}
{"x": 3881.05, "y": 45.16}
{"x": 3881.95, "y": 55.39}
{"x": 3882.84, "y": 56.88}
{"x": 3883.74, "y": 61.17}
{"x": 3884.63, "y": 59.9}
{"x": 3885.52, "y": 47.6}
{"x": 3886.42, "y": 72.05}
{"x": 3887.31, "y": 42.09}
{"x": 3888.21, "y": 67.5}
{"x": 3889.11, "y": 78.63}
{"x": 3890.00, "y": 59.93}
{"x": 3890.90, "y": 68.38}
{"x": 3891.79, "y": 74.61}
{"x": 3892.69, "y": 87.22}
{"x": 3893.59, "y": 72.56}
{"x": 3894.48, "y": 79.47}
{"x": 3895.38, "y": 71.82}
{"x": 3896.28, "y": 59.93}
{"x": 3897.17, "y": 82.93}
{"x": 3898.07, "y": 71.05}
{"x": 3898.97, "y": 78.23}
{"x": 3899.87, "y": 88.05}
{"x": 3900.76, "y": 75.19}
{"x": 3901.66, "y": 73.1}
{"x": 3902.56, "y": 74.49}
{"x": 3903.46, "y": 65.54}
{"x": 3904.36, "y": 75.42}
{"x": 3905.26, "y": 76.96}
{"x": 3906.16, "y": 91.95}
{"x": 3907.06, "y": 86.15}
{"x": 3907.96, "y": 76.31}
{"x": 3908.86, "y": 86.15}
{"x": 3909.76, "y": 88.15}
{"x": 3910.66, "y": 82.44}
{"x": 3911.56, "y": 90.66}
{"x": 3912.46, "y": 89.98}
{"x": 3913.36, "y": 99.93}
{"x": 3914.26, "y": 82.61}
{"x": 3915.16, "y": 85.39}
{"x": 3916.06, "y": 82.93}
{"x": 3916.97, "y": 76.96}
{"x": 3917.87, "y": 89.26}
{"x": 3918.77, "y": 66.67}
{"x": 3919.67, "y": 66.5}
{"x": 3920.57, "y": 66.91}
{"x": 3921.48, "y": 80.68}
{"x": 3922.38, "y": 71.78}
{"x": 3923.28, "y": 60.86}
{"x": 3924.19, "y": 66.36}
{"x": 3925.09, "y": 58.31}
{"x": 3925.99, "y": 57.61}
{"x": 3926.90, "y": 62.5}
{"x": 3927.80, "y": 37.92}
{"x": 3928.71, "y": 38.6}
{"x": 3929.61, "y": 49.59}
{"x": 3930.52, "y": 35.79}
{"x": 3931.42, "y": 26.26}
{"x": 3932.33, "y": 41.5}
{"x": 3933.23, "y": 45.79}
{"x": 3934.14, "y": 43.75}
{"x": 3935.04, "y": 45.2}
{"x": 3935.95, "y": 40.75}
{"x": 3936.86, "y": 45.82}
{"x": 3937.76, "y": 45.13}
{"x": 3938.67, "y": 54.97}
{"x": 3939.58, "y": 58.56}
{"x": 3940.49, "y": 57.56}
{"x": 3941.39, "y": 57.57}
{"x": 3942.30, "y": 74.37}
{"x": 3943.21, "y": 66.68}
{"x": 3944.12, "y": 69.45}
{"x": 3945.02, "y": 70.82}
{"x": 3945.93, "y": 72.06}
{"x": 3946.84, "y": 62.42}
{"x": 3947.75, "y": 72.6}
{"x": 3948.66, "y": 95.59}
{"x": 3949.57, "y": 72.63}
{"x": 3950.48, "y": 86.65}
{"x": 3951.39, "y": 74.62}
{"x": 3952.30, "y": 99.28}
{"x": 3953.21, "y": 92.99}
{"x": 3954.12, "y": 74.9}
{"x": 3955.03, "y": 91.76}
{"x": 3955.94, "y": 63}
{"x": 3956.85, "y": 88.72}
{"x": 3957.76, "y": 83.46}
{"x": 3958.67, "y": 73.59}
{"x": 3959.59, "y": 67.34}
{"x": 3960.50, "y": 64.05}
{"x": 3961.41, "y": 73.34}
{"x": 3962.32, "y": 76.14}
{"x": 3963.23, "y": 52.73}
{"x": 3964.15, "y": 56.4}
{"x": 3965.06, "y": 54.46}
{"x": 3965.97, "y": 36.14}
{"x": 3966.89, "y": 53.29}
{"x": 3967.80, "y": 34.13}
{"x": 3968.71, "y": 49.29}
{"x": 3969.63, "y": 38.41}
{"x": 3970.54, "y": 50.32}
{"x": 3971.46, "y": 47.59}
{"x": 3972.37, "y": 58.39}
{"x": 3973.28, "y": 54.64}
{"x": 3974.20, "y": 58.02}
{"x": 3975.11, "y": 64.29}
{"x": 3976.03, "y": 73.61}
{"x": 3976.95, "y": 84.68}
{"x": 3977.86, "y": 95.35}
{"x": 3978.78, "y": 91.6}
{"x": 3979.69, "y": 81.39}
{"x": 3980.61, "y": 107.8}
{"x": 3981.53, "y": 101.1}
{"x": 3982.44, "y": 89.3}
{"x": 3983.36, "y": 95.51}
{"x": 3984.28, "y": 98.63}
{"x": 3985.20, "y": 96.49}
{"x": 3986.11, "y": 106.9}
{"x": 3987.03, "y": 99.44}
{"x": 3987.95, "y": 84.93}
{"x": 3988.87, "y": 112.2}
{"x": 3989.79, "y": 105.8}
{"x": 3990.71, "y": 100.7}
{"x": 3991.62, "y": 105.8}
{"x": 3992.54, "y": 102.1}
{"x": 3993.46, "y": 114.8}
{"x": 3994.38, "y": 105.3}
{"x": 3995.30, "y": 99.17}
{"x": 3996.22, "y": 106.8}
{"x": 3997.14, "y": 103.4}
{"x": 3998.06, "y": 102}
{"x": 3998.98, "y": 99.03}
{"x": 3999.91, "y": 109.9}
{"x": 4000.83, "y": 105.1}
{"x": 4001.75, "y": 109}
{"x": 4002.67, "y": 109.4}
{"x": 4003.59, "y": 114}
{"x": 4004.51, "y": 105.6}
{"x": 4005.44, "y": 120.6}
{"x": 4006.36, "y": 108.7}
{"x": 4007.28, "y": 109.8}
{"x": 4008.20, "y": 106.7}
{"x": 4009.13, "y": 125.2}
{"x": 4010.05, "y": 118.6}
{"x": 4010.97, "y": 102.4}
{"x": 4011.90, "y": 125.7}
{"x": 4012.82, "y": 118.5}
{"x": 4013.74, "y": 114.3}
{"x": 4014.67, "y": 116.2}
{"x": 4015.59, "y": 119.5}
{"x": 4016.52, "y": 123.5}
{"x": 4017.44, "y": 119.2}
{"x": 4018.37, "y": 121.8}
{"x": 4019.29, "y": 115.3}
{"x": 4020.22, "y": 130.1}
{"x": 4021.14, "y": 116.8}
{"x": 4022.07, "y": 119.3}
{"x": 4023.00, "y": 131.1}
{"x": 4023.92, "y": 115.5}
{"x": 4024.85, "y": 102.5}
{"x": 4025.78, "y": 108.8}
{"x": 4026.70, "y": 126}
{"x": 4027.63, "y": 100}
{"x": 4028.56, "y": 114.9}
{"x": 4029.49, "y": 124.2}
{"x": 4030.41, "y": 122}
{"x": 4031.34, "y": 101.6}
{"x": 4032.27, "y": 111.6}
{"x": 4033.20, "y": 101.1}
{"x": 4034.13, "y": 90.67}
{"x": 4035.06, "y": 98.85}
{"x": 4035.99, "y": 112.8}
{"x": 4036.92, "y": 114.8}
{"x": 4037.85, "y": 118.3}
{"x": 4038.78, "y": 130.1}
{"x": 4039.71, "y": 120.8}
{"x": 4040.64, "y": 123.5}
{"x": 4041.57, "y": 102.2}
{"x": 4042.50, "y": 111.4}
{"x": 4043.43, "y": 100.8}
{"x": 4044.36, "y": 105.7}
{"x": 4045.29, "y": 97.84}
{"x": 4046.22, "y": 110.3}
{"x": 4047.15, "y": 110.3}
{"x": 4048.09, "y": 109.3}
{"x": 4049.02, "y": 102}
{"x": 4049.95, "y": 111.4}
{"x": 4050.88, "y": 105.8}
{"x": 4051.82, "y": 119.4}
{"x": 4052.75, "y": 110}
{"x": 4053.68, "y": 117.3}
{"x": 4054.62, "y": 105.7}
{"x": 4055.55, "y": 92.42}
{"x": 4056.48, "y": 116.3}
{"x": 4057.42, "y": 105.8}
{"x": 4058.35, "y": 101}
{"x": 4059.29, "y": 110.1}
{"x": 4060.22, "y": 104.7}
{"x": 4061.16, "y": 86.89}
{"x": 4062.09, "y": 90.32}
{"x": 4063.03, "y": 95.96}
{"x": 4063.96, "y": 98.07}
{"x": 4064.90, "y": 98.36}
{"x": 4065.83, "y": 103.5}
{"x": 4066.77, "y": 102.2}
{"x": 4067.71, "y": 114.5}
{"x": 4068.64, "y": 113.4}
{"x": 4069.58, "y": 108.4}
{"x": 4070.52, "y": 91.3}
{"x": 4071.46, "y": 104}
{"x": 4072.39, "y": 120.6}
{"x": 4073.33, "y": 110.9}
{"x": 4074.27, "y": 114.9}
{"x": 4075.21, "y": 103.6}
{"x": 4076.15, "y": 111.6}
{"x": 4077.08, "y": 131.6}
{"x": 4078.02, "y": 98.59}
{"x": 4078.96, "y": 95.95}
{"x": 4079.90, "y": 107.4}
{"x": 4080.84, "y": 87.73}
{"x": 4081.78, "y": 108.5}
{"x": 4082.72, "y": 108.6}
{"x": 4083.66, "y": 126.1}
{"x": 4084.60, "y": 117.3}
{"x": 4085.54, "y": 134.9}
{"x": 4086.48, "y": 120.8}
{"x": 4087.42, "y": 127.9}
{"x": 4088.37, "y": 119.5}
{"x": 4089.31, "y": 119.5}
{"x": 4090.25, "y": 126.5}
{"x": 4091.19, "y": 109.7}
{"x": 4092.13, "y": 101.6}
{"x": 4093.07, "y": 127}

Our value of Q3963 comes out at 1.79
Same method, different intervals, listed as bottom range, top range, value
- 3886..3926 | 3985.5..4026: 1.54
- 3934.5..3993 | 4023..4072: 1.52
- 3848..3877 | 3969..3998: 1.46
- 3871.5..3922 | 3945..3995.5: 1.14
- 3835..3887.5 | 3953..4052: 1.71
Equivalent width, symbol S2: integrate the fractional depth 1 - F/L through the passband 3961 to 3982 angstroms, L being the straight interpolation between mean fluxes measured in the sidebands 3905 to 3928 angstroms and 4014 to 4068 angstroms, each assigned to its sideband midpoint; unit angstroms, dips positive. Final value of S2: 6.1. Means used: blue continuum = 76.6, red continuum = 110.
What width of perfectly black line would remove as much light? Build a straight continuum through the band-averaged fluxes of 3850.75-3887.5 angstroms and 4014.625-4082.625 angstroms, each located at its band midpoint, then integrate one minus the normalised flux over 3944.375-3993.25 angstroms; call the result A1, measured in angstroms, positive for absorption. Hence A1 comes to 6.29 angstroms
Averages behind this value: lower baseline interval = 62.7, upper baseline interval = 110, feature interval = 77.5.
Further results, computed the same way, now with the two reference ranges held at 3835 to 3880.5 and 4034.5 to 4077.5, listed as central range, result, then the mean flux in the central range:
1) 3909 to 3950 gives 7.2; 64.8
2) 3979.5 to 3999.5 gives -1.8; 101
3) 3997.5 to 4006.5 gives -1.2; 108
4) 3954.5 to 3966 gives 2.3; 69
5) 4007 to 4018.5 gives -2.2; 117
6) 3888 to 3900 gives -0.6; 74.1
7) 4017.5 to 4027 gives -1.7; 119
